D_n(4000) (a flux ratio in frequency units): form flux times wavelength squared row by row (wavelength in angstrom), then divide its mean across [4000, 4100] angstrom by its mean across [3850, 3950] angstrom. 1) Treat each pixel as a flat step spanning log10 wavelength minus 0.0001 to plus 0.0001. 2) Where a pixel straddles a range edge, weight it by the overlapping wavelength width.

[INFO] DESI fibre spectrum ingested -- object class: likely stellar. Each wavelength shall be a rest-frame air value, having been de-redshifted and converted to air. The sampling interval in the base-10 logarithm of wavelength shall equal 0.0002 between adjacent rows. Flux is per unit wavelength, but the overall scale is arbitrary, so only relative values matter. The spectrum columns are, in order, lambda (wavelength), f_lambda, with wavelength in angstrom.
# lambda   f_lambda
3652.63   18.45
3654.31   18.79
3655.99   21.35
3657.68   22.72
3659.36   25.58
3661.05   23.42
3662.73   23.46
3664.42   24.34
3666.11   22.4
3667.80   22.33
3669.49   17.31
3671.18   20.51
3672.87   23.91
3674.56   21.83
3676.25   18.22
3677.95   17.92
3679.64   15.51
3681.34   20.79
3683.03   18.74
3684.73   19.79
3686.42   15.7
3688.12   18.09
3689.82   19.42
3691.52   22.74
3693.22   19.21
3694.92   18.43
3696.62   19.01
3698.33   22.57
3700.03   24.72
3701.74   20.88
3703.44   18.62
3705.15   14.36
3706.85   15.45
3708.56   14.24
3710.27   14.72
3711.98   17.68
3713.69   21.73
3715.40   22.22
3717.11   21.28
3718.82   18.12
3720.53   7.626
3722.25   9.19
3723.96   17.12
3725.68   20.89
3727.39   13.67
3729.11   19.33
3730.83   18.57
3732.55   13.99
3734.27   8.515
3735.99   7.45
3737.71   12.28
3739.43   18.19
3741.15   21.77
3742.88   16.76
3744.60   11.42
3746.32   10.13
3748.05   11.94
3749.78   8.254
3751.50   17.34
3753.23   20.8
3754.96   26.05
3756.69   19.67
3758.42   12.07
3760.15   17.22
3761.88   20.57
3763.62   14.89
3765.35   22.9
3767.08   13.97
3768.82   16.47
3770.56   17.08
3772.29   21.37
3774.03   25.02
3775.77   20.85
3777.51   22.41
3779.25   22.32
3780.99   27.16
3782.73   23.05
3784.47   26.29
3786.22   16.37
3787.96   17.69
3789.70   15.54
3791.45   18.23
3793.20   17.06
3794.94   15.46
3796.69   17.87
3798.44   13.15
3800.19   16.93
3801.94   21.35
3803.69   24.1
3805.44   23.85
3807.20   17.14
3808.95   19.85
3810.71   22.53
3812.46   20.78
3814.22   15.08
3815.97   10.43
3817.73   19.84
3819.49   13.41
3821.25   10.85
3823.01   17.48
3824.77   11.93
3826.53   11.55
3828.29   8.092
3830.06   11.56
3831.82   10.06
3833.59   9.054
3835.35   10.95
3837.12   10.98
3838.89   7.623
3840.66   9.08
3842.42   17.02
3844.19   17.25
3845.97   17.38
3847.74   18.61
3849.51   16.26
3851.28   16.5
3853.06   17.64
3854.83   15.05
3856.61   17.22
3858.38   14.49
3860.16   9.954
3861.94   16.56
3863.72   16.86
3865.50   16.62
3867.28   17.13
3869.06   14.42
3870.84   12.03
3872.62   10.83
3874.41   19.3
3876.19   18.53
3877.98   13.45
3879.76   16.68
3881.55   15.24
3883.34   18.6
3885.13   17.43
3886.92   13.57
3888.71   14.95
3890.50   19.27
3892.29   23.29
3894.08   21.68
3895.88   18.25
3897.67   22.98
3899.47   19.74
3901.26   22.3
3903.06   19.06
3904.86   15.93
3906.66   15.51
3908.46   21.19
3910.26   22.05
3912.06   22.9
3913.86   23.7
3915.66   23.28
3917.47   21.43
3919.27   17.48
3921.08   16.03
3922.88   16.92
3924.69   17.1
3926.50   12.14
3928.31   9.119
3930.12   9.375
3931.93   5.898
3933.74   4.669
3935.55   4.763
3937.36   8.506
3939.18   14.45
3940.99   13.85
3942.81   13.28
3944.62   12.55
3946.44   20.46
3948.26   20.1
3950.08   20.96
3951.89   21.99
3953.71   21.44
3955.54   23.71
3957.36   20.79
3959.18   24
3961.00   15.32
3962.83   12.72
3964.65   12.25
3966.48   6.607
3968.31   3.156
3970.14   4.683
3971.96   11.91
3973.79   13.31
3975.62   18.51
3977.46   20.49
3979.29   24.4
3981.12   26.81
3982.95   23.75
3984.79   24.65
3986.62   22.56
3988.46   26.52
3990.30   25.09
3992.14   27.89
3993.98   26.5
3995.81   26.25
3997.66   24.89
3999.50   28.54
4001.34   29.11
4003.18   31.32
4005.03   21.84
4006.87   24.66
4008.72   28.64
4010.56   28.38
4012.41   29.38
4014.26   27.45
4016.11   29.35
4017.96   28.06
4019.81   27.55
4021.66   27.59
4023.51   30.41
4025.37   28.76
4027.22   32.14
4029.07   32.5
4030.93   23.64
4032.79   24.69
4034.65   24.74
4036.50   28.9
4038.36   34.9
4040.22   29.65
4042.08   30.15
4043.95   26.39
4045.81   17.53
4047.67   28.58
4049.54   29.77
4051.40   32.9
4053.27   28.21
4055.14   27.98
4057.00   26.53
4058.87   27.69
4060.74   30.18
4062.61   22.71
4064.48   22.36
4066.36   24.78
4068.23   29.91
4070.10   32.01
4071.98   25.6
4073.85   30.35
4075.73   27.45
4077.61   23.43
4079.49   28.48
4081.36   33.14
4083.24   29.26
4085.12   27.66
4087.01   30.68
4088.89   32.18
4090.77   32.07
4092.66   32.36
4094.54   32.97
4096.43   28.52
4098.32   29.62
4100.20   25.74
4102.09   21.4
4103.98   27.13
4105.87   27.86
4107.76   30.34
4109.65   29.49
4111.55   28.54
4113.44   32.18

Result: 1.9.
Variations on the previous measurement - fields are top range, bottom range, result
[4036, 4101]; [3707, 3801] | 1.94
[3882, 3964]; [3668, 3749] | 1.11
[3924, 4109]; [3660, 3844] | 1.58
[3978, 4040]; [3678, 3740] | 1.85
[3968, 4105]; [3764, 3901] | 1.75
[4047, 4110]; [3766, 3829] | 1.81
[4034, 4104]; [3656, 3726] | 1.78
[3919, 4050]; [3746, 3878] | 1.42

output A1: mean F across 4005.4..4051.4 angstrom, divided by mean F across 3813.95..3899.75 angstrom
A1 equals 1.9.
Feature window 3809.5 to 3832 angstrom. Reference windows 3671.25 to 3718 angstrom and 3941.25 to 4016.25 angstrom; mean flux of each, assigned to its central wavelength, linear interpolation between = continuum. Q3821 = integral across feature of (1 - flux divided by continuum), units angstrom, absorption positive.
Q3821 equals 6.5 angstrom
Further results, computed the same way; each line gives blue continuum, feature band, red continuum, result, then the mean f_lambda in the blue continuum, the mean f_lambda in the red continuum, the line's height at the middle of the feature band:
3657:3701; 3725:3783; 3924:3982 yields 4.8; 20.7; 14.7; 19.1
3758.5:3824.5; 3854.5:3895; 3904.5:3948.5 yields 0.7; 18.7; 15.2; 16.5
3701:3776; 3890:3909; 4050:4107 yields 1.9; 16.6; 28.4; 22.2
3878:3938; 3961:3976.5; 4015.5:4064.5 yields 8.0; 16.7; 28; 21.9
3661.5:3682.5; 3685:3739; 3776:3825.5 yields 8.1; 20.7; 18.5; 20.1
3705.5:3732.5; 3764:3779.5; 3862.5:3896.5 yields -3.1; 16.7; 16.7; 16.7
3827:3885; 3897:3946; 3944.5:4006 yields 5.0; 14.4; 20.6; 17.8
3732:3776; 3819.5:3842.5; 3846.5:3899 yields 7.6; 16.4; 16.7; 16.6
